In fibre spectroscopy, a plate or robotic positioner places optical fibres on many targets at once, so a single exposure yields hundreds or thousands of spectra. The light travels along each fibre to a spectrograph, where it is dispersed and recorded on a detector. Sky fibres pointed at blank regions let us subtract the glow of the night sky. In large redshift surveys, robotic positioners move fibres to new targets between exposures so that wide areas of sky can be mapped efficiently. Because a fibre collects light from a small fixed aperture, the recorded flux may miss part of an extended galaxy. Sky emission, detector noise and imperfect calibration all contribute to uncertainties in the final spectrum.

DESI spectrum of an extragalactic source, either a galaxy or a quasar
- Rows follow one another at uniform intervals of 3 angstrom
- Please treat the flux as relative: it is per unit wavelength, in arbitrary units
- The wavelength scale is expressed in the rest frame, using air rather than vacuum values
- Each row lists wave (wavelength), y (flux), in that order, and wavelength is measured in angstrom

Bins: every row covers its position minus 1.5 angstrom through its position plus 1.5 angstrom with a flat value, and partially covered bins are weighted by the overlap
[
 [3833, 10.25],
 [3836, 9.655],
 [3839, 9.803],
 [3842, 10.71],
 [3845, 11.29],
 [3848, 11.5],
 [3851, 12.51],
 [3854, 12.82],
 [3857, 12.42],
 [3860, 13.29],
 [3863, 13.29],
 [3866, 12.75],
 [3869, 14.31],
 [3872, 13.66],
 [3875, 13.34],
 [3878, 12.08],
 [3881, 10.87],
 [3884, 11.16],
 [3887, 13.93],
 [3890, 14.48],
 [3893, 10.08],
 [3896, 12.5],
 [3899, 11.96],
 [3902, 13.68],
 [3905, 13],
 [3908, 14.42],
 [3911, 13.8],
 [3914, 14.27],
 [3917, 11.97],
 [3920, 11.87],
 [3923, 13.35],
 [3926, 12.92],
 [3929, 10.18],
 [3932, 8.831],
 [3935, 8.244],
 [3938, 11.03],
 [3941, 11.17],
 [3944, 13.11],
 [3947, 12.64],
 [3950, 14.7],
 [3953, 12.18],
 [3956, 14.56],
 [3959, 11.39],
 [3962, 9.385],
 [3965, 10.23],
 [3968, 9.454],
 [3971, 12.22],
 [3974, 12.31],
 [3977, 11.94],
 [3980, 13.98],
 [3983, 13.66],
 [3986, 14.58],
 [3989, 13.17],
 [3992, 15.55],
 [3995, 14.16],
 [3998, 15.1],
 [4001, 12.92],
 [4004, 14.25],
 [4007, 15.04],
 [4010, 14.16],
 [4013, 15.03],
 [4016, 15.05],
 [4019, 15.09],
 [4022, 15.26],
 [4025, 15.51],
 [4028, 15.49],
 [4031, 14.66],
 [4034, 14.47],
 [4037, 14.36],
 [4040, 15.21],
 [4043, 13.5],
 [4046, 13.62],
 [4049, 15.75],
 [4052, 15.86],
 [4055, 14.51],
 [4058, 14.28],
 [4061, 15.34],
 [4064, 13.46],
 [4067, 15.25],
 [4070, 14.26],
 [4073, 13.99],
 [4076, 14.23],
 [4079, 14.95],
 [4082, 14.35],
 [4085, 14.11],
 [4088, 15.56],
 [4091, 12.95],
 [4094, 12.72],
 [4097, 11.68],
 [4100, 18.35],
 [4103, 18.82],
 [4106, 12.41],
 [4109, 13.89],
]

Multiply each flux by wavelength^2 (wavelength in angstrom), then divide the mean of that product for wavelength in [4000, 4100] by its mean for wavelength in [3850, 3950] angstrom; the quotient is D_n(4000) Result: 1.3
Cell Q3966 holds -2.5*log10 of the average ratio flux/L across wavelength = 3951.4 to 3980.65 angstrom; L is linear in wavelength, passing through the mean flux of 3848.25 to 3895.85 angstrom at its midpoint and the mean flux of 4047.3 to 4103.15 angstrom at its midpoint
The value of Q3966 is 0.16 mag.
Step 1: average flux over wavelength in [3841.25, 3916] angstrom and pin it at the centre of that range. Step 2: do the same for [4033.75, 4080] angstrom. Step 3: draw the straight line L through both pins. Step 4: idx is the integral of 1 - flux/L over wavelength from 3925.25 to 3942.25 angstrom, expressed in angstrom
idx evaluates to 3.9 angstrom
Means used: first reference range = 12.7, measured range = 10.3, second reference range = 14.6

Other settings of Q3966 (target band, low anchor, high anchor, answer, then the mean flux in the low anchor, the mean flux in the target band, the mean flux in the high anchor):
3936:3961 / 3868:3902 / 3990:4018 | 0.10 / 12.6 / 12.4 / 14.6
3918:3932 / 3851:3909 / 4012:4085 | 0.14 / 12.8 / 11.7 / 14.7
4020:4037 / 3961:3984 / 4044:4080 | -0.12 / 11.7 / 15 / 14.6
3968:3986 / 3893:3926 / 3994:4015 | 0.11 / 12.9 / 12.7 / 14.4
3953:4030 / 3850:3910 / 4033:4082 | 0.03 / 12.8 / 13.6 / 14.6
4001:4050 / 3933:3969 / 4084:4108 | -0.13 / 11.5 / 14.7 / 14.6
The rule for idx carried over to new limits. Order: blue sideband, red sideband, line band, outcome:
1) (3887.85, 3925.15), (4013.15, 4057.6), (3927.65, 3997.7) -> 8.4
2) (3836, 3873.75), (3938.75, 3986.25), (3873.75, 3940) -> 0.5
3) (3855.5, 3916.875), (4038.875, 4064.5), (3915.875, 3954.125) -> 5.0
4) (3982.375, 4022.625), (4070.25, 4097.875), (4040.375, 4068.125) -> -1.0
